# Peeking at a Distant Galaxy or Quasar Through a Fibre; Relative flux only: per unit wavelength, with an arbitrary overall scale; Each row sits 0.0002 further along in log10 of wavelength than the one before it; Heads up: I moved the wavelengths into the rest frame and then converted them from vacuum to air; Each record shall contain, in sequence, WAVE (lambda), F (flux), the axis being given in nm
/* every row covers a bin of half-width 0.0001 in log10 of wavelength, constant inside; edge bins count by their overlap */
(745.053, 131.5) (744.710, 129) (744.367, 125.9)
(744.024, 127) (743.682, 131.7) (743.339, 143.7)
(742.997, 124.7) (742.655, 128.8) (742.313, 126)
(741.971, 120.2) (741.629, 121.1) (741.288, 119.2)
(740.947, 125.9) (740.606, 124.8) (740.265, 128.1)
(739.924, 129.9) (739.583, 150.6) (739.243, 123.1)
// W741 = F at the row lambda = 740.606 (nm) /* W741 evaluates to 124.8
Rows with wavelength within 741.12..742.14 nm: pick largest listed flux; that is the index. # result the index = 121.1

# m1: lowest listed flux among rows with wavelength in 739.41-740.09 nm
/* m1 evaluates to 129.9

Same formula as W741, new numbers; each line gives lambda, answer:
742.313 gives 126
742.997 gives 124.7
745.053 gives 131.5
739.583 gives 150.6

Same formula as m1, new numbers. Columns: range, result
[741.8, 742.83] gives 120.2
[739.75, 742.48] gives 119.2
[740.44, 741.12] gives 124.8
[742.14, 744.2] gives 124.7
